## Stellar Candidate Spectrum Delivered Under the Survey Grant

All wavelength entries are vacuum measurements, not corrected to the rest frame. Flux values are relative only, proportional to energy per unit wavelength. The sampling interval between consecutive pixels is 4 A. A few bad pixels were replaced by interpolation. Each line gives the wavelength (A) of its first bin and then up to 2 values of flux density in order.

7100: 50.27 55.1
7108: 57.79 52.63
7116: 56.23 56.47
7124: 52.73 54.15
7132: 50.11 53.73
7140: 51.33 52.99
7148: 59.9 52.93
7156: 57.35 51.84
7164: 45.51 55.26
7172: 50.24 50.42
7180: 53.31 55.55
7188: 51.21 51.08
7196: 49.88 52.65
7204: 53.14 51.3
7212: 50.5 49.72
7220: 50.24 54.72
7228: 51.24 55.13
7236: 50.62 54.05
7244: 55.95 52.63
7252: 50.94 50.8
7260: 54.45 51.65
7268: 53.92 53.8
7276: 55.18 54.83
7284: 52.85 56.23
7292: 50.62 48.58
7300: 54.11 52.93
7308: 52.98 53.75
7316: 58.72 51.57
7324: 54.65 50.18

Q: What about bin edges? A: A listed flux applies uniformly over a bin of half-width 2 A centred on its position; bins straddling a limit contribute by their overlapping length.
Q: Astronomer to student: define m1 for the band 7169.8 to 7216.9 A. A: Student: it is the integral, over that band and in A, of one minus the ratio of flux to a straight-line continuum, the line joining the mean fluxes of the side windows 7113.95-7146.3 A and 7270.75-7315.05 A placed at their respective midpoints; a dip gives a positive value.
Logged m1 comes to 1.6 A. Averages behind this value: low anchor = 53.5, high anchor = 53.4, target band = 51.6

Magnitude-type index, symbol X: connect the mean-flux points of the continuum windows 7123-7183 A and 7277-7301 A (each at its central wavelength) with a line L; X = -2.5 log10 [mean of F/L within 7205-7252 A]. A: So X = 0.01 mag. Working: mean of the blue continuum 52.8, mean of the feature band 52.3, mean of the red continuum 52.9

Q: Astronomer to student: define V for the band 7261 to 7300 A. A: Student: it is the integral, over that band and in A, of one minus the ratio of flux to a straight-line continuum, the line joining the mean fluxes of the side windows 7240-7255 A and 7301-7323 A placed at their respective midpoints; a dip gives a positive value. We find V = 0.31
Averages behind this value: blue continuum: 53.1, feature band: 53.2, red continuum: 54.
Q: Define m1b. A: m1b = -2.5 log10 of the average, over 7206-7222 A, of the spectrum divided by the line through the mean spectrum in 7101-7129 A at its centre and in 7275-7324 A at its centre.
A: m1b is 0.08 mag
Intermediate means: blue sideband 54.9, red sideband 53.5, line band 50.4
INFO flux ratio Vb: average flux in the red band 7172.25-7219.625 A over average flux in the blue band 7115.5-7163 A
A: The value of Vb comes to 0.96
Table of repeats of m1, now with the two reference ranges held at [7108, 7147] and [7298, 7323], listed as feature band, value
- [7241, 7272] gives 0.5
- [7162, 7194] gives 1.3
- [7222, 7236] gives 0.2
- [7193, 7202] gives 0.4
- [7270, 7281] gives -0.1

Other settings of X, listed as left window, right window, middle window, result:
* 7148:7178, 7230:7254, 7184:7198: 0.03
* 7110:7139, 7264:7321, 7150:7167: 0.03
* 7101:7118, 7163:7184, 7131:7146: 0.03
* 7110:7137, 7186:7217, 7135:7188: -0.01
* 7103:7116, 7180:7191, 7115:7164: 0.01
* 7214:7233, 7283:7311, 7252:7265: 0.00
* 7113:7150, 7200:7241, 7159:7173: 0.06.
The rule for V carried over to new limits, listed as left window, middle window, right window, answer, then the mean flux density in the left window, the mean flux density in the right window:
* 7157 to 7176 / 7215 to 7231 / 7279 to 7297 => 0.0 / 51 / 52.7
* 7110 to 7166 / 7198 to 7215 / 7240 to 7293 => 0.5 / 53.4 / 53.5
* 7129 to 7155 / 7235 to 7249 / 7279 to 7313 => -0.1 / 53.7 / 52.9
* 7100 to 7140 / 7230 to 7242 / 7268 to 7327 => 0.1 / 54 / 53.6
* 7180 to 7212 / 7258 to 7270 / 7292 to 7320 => -0.1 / 52.1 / 53.2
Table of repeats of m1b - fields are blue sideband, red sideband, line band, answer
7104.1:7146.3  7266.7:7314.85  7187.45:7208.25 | 0.043 mag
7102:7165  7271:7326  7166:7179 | 0.037 mag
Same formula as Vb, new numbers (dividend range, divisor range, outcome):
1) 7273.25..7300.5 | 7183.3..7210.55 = 1.02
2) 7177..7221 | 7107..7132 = 0.95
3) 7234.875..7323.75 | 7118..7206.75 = 1.01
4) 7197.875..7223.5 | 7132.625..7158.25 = 0.95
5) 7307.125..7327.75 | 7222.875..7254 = 1.02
